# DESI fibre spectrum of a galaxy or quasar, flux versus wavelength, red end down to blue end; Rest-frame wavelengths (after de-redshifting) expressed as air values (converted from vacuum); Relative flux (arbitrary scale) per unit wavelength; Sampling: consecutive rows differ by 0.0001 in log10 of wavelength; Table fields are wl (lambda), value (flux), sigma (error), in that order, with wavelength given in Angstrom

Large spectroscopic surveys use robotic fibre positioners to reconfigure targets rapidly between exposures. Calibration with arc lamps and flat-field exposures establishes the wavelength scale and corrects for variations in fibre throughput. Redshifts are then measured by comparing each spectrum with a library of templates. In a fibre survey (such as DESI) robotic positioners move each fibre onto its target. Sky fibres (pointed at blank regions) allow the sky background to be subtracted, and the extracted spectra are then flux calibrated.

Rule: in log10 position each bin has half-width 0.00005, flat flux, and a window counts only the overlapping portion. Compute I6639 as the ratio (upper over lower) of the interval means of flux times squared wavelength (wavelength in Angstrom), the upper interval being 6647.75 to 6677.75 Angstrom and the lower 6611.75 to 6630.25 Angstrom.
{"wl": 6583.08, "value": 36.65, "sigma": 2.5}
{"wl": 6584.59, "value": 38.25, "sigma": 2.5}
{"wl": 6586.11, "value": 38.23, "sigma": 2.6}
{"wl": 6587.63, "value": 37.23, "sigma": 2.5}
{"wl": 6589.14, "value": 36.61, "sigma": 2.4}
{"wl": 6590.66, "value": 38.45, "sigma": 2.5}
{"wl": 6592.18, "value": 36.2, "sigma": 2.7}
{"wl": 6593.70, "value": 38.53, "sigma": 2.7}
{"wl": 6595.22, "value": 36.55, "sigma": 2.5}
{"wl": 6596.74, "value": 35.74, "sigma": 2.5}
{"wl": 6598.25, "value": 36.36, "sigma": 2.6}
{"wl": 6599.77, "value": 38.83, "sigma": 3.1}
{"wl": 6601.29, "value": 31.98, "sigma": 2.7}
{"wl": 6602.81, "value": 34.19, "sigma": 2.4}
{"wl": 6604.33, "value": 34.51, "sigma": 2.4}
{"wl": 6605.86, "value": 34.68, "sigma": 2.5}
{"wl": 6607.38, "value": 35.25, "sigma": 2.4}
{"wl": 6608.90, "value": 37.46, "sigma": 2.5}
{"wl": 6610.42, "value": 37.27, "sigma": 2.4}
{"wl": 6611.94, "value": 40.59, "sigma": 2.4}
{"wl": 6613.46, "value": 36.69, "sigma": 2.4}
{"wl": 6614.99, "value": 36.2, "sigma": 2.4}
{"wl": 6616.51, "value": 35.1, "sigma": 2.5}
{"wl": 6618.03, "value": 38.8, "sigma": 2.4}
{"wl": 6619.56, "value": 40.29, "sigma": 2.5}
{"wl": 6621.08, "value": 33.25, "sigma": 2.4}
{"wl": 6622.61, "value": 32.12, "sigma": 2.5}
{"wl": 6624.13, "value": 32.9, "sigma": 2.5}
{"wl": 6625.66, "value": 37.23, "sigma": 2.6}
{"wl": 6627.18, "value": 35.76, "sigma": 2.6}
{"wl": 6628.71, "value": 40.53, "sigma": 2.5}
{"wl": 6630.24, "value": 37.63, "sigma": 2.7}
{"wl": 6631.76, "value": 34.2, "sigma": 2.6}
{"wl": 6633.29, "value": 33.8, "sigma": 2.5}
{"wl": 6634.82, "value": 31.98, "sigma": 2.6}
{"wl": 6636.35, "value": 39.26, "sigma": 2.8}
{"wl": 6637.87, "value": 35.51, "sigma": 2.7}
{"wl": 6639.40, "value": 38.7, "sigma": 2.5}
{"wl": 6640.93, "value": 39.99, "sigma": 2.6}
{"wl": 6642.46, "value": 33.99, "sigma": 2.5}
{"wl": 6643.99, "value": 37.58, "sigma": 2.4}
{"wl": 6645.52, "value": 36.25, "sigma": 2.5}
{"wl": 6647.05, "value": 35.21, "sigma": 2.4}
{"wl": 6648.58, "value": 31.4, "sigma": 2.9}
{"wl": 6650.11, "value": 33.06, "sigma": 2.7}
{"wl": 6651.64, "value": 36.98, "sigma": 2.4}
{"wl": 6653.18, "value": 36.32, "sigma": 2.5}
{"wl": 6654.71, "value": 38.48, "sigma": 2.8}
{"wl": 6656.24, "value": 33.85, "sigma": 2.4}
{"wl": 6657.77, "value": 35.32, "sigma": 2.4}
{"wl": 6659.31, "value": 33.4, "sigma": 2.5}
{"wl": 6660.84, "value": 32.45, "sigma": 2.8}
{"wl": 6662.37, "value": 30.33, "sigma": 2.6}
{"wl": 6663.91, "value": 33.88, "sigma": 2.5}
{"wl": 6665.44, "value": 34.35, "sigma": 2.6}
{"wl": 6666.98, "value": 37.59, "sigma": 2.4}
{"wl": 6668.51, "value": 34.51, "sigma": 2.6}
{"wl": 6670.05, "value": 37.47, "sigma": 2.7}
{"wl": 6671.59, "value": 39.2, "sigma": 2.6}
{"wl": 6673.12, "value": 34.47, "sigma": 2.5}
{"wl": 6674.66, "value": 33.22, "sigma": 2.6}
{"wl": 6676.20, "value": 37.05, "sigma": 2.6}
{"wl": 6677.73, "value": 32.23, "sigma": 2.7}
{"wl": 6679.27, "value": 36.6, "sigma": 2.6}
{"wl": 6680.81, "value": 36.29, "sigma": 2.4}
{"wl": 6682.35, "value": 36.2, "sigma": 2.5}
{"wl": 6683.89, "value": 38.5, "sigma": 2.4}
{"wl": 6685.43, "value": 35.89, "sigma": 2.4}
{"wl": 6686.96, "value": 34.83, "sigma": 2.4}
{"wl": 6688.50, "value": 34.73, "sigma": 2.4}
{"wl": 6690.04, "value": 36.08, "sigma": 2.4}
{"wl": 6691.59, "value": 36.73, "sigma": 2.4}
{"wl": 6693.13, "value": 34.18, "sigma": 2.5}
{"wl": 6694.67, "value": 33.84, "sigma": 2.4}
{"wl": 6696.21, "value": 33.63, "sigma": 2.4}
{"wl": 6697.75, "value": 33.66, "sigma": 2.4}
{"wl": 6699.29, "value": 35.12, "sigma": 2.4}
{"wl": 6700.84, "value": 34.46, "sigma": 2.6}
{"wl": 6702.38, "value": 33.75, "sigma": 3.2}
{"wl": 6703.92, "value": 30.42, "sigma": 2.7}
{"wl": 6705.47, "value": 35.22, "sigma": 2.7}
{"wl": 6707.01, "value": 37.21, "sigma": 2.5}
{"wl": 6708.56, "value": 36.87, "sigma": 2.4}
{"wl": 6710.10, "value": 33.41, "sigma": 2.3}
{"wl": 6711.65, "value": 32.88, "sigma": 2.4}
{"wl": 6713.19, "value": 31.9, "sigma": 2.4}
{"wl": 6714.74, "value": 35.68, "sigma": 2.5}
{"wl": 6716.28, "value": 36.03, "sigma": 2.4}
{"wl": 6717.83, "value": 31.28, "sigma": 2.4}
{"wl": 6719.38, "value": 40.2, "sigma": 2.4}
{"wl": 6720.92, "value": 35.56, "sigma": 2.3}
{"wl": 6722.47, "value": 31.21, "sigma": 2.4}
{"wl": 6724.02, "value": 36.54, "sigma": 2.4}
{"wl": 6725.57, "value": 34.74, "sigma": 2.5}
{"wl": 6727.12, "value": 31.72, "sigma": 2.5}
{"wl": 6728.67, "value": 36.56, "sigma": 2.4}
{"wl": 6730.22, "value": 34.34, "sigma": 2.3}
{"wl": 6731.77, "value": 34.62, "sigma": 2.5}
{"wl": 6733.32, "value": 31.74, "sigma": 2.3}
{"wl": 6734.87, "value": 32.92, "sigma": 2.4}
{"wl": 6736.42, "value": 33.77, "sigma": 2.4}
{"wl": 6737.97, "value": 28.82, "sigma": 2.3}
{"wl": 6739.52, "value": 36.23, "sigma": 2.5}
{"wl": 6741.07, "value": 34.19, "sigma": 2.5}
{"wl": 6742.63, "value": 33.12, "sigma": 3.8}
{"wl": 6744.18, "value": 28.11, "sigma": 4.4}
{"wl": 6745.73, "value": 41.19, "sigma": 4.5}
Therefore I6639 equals 0.97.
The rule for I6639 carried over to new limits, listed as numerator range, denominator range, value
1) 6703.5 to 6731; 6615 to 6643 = 0.98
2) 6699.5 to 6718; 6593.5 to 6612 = 0.98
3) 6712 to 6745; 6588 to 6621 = 0.96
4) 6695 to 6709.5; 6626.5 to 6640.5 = 0.96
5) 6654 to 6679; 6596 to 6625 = 0.99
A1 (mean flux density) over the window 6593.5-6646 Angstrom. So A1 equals 36.3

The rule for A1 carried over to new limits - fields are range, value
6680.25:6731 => 34.8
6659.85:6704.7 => 34.9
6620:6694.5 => 35.5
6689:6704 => 34.4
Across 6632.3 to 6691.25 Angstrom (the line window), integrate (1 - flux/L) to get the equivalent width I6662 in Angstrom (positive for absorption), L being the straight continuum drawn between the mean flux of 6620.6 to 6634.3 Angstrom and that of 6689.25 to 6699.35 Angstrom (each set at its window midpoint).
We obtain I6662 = -0.8 Angstrom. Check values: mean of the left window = 35.2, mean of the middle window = 35.4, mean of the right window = 34.7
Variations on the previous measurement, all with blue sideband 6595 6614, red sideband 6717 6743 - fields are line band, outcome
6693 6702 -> 0.1 Angstrom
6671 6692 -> -0.6 Angstrom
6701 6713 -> 0.1 Angstrom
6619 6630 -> -0.1 Angstrom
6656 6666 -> 0.5 Angstrom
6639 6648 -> -0.3 Angstrom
